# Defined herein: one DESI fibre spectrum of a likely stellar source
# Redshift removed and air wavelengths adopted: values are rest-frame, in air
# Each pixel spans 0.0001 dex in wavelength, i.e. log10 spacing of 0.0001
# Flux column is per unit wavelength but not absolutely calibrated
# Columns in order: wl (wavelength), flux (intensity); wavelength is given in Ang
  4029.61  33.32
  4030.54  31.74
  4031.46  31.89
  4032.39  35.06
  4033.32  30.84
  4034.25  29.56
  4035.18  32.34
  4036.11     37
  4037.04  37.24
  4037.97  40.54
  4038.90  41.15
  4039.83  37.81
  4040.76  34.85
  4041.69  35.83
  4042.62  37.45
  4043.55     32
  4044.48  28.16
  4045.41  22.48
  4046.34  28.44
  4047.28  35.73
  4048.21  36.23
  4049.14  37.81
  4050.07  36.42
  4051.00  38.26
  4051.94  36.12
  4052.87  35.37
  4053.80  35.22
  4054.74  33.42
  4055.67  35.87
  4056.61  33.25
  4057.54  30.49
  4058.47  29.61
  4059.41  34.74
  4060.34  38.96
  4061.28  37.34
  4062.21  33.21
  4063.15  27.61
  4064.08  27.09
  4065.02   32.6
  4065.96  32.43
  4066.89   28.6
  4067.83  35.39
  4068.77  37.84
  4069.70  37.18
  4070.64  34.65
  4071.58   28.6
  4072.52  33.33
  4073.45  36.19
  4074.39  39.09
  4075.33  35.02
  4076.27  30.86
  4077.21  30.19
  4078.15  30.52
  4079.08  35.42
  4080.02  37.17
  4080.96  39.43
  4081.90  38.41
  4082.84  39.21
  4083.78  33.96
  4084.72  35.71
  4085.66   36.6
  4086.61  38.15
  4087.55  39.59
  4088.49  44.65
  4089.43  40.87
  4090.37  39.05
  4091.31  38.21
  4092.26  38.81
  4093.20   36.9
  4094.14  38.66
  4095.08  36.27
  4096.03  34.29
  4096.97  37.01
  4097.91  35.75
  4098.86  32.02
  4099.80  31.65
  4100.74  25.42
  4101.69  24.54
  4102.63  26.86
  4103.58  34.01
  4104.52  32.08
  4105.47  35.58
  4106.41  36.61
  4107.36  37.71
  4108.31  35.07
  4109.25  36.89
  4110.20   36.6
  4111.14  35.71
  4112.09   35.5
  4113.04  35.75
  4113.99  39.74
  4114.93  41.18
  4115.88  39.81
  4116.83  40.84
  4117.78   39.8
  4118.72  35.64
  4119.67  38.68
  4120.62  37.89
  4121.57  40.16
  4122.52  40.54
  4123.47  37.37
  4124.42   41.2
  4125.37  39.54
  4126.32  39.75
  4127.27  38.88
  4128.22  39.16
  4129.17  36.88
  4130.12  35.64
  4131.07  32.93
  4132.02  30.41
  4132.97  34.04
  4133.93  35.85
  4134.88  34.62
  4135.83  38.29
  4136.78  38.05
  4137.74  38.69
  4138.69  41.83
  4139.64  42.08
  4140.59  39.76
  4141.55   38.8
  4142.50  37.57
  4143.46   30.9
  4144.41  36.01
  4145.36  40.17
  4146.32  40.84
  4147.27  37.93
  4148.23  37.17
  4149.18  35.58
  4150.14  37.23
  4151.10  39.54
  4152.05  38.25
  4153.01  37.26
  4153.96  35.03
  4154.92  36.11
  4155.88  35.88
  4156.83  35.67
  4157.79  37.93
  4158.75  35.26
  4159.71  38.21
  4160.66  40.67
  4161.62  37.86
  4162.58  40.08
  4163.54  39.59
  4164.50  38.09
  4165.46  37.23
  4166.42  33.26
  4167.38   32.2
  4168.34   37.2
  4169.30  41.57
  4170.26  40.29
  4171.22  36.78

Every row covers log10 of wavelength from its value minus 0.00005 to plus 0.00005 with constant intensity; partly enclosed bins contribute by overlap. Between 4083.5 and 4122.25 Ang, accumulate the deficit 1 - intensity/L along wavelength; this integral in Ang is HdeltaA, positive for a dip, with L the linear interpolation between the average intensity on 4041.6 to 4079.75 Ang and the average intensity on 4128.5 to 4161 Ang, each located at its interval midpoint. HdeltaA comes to -1.2 Ang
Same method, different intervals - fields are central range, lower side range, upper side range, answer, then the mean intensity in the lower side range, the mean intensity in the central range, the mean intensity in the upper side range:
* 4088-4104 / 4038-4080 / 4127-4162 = 0.2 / 33.9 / 35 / 37.2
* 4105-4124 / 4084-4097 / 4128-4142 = -0.1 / 38.1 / 37.9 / 37.1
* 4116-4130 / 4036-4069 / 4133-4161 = -0.9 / 34.2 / 39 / 37.6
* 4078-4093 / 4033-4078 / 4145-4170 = -1.3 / 33.9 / 38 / 37.5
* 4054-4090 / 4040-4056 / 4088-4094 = 2.4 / 34.2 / 34.8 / 39.7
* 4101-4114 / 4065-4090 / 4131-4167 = 0.8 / 35.7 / 34.1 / 37.3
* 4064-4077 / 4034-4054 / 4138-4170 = 0.7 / 34.9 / 33.6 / 37.7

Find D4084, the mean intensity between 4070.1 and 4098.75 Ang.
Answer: 36.4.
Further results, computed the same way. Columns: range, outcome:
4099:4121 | 35.3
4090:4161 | 36.8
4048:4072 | 34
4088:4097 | 38.6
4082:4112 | 35.7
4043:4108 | 34.5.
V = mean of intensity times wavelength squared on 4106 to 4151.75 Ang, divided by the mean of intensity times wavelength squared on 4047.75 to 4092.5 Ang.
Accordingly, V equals 1.10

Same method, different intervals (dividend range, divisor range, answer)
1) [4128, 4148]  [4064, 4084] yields 1.11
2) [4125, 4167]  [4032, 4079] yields 1.15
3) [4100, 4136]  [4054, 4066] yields 1.13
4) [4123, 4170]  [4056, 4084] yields 1.14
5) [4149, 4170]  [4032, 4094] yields 1.12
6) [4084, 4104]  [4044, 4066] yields 1.09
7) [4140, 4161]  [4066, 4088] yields 1.10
